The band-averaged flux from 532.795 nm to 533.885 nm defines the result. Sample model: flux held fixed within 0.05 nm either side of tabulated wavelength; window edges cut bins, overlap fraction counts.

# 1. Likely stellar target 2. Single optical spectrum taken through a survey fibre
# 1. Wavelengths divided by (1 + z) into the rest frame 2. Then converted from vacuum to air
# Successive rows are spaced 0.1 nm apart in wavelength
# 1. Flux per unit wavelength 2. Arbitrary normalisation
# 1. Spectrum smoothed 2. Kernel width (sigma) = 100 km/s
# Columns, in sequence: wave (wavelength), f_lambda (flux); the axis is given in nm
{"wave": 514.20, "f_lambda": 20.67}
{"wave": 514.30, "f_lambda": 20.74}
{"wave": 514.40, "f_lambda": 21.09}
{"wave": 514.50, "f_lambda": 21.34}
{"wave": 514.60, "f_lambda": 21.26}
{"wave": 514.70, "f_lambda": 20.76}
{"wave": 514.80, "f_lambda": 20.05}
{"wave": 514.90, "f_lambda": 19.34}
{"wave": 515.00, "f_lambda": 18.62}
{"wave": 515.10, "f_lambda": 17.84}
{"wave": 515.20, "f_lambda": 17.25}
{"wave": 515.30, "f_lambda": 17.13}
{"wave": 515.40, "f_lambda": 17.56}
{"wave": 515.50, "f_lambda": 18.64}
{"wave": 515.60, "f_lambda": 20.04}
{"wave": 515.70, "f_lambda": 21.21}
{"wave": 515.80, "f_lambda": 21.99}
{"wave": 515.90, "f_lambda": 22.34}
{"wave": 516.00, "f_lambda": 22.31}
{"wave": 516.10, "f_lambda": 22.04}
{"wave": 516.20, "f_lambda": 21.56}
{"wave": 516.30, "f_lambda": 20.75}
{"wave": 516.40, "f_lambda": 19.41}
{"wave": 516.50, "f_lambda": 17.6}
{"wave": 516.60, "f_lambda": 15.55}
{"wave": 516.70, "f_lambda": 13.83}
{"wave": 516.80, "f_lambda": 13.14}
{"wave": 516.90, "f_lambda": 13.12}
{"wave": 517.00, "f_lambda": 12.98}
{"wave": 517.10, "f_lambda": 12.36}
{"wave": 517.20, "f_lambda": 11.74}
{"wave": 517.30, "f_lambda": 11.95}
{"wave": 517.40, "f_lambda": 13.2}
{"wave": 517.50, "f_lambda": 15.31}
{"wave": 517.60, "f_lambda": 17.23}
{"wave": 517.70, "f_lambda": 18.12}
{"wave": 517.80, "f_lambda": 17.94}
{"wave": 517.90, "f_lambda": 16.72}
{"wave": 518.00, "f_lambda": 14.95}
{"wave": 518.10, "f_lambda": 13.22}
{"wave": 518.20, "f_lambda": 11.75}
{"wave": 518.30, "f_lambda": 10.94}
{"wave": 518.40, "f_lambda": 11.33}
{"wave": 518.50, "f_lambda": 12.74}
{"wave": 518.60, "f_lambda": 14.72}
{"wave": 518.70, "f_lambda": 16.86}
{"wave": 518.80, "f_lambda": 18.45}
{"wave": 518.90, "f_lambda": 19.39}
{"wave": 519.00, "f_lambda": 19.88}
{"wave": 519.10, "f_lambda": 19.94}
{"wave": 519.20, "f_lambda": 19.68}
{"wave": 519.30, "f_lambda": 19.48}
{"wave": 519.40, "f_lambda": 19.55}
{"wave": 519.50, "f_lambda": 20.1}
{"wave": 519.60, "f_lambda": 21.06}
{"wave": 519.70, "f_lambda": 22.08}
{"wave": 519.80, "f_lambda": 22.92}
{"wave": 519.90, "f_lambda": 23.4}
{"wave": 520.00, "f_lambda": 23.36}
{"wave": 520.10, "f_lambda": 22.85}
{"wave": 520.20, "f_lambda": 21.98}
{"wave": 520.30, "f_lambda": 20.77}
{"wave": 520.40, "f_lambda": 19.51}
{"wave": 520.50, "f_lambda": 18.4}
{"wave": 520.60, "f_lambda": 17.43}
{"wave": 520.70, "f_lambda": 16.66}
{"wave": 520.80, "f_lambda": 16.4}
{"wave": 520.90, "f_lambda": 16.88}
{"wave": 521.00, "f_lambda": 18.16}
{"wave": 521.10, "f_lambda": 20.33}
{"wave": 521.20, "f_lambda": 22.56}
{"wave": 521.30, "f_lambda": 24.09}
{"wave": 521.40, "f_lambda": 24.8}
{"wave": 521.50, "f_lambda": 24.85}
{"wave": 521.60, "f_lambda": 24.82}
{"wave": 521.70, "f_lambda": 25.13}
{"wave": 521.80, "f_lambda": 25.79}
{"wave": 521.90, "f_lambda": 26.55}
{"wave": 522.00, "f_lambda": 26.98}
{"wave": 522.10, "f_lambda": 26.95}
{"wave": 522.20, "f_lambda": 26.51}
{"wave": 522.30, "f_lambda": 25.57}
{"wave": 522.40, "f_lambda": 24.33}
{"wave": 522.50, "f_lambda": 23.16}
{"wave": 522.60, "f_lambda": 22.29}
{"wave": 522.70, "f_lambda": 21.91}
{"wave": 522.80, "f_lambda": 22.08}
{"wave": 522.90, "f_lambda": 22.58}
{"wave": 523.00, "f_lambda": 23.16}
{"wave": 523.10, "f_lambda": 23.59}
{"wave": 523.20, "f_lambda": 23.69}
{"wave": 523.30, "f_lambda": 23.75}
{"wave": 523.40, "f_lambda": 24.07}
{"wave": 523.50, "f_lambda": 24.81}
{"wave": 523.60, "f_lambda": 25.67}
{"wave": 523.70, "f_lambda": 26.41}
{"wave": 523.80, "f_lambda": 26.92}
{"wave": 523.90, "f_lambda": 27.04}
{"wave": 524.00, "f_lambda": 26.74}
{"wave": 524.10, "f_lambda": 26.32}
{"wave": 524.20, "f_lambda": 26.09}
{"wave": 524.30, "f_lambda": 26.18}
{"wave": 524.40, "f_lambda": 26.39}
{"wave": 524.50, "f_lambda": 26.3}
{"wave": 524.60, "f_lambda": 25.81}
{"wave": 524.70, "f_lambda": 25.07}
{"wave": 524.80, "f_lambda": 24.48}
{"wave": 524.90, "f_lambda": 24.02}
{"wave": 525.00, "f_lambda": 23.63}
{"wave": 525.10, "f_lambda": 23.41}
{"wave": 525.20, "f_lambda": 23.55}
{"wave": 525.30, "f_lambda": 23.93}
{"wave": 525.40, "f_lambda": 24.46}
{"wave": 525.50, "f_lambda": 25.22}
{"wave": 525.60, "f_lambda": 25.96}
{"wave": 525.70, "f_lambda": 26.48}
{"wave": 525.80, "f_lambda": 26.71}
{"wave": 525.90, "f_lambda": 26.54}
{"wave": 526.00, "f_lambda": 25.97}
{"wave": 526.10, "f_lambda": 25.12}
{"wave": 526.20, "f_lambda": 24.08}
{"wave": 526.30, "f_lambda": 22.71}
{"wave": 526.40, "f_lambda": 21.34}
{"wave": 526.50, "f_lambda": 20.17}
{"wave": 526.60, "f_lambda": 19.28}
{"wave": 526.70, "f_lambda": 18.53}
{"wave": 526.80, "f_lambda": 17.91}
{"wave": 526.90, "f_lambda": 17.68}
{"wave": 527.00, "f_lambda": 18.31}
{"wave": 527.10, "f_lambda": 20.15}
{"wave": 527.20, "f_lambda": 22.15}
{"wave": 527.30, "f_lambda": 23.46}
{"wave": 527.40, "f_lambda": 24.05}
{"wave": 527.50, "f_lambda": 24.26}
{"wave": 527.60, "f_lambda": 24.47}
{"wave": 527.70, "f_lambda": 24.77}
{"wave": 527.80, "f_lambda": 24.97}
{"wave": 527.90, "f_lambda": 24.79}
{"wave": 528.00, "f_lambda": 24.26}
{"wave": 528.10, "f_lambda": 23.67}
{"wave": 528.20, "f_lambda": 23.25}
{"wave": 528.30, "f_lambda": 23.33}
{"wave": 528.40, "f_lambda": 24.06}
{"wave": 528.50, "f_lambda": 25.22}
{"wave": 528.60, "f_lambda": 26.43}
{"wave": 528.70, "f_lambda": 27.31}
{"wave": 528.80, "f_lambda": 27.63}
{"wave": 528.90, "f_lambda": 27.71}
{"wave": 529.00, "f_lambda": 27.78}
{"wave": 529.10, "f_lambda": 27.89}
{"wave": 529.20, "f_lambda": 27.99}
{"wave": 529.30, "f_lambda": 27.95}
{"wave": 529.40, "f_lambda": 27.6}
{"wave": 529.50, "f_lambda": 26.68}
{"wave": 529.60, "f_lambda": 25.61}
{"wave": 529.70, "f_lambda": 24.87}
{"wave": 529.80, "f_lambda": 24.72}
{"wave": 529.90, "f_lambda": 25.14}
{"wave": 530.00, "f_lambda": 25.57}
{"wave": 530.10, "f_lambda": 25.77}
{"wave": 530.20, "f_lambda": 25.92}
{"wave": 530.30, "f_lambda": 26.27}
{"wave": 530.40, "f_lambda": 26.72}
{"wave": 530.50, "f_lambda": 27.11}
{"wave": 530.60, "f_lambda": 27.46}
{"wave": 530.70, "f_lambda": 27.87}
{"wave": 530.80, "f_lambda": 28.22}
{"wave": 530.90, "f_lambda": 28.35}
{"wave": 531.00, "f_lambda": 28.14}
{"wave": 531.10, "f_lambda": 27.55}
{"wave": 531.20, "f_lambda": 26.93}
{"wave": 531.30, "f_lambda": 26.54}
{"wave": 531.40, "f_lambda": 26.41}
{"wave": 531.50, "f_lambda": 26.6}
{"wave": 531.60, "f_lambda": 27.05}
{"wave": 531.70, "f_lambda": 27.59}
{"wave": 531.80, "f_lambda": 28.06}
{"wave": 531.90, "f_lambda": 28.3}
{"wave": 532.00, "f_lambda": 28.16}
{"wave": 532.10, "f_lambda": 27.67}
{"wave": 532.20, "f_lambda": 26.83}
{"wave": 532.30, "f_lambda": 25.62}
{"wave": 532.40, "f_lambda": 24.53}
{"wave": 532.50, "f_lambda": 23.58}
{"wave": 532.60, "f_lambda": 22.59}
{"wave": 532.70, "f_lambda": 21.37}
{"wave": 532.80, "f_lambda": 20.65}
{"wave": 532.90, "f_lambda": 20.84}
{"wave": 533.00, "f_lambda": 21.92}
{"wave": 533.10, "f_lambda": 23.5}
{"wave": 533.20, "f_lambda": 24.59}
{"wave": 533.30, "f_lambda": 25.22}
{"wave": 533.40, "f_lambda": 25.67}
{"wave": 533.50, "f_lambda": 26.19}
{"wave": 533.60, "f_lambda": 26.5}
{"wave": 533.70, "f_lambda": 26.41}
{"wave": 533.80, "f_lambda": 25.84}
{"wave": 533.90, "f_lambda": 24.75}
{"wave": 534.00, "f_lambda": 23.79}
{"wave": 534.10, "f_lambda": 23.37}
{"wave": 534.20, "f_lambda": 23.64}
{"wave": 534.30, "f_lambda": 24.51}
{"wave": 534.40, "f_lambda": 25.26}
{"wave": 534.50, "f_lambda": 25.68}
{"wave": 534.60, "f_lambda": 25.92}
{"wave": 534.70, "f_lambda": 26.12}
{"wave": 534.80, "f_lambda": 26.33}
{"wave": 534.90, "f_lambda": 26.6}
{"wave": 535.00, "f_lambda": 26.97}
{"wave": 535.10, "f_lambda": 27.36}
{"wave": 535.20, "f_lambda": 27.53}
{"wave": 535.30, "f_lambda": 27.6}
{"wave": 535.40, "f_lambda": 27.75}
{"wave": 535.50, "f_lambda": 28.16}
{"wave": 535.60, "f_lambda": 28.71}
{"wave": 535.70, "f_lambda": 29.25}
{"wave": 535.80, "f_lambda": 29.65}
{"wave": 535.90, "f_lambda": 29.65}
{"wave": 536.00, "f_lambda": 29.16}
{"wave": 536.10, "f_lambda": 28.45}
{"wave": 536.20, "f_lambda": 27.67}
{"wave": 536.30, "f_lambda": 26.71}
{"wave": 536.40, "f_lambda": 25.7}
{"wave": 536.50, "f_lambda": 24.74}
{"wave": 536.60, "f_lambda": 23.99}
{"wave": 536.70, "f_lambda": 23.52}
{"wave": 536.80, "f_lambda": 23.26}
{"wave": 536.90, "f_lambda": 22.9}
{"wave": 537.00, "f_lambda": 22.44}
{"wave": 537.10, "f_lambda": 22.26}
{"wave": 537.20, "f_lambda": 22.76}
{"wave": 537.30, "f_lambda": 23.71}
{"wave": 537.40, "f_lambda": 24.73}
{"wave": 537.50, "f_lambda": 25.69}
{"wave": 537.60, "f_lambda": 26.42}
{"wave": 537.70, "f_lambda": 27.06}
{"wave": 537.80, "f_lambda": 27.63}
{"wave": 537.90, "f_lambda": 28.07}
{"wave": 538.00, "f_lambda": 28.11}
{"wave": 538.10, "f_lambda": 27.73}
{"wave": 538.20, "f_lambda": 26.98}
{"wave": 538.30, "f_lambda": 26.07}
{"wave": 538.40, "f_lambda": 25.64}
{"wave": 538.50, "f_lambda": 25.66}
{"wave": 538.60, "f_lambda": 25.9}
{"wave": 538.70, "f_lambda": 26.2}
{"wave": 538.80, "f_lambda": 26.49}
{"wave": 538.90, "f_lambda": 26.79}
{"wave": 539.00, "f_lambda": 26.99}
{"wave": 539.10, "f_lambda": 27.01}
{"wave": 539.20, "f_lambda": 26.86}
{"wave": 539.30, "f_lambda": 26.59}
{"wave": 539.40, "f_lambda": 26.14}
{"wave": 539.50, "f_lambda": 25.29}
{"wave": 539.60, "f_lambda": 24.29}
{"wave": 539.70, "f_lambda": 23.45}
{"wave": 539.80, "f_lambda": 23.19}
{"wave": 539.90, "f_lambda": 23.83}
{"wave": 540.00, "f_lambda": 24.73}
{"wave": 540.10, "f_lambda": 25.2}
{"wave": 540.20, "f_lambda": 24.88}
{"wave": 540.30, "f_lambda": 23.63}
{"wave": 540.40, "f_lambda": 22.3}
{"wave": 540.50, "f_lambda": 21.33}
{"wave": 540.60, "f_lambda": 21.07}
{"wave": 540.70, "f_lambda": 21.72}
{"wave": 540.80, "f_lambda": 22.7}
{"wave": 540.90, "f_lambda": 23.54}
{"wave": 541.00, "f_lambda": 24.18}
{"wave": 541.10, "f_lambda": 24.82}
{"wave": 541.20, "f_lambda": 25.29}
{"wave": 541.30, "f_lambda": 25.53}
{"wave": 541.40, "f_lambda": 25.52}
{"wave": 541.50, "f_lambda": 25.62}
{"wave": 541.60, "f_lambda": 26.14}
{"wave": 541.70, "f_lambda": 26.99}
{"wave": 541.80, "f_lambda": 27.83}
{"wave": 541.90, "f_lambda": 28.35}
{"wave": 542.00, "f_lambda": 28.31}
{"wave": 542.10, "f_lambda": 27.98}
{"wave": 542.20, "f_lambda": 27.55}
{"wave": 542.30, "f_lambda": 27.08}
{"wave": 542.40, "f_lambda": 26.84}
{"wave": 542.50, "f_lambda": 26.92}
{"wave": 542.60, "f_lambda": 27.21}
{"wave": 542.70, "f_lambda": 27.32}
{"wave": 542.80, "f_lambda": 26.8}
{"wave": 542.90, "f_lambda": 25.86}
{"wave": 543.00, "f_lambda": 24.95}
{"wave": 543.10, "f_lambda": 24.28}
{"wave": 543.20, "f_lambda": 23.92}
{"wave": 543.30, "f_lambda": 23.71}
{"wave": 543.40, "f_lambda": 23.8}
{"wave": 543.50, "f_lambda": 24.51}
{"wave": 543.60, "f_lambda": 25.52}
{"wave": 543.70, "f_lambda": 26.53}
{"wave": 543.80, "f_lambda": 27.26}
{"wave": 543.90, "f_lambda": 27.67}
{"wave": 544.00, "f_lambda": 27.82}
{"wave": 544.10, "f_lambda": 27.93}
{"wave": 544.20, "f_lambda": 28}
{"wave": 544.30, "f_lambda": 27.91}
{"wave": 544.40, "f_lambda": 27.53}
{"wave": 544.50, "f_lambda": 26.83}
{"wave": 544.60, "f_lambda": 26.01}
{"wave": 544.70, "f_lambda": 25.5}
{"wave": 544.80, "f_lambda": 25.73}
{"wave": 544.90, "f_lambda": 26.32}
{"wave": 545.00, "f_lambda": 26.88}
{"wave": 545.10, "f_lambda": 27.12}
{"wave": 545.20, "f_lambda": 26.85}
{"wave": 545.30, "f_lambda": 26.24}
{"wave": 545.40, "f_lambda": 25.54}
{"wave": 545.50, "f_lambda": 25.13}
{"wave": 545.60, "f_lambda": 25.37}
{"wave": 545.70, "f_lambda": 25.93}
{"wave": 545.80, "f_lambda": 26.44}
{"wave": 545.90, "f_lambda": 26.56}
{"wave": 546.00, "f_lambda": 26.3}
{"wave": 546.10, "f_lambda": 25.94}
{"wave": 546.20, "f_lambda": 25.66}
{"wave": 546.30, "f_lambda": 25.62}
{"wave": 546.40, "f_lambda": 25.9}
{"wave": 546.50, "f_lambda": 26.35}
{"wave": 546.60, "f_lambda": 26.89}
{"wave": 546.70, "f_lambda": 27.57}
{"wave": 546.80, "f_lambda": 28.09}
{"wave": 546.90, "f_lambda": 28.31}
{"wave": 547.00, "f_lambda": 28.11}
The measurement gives 24.5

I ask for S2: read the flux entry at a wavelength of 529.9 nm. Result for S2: 25.14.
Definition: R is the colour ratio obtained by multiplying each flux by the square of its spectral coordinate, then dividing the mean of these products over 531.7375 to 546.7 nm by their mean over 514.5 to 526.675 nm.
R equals 1.31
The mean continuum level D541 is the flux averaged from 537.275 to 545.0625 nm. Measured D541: 25.8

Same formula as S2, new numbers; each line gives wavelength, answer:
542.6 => 27.21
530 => 25.57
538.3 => 26.07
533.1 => 23.5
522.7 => 21.91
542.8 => 26.8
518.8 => 18.45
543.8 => 27.26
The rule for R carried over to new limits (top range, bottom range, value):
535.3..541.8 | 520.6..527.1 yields 1.14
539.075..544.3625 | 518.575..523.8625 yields 1.24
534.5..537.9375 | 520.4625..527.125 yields 1.17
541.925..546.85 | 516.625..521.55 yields 1.64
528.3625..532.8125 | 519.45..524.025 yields 1.19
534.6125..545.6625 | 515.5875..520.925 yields 1.59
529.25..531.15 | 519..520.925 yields 1.38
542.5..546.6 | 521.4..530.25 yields 1.14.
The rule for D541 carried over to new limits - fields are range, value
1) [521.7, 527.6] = 24.1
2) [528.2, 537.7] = 26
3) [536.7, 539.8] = 25.6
